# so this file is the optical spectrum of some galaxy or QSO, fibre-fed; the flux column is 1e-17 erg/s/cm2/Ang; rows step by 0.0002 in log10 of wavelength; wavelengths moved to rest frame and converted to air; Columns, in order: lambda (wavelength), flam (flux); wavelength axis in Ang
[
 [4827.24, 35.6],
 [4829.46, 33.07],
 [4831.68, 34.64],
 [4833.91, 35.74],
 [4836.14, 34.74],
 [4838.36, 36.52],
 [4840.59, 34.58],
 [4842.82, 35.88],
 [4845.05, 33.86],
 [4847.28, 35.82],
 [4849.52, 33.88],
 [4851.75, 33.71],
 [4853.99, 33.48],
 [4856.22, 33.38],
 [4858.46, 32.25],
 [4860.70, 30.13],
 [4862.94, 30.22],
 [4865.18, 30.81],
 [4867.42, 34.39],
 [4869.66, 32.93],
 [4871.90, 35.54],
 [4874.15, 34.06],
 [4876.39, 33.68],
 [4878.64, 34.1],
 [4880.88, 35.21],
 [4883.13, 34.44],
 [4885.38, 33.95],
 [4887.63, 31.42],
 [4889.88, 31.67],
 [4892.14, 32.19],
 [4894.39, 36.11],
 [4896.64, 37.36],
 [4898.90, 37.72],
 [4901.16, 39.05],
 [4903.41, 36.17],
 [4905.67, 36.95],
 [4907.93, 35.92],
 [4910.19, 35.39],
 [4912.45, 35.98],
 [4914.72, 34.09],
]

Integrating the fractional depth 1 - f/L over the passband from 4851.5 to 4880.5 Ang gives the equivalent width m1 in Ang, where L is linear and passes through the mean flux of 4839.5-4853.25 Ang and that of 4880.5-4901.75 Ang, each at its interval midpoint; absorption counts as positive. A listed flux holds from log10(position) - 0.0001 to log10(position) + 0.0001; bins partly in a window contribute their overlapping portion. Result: 1.4 Ang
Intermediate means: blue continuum 34.6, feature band 33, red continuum 34.8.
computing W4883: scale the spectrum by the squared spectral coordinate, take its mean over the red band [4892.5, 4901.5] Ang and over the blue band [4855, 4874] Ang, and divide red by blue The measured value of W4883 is 1.15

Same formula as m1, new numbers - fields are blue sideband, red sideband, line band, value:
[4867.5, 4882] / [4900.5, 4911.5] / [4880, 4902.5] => 0.38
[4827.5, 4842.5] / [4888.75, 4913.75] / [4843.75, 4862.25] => 1.03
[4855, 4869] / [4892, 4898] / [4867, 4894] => 0.31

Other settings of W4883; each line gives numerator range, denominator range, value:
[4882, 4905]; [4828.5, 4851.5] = 1.03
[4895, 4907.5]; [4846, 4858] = 1.12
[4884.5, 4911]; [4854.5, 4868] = 1.13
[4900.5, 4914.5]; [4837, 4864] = 1.11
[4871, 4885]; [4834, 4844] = 0.99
